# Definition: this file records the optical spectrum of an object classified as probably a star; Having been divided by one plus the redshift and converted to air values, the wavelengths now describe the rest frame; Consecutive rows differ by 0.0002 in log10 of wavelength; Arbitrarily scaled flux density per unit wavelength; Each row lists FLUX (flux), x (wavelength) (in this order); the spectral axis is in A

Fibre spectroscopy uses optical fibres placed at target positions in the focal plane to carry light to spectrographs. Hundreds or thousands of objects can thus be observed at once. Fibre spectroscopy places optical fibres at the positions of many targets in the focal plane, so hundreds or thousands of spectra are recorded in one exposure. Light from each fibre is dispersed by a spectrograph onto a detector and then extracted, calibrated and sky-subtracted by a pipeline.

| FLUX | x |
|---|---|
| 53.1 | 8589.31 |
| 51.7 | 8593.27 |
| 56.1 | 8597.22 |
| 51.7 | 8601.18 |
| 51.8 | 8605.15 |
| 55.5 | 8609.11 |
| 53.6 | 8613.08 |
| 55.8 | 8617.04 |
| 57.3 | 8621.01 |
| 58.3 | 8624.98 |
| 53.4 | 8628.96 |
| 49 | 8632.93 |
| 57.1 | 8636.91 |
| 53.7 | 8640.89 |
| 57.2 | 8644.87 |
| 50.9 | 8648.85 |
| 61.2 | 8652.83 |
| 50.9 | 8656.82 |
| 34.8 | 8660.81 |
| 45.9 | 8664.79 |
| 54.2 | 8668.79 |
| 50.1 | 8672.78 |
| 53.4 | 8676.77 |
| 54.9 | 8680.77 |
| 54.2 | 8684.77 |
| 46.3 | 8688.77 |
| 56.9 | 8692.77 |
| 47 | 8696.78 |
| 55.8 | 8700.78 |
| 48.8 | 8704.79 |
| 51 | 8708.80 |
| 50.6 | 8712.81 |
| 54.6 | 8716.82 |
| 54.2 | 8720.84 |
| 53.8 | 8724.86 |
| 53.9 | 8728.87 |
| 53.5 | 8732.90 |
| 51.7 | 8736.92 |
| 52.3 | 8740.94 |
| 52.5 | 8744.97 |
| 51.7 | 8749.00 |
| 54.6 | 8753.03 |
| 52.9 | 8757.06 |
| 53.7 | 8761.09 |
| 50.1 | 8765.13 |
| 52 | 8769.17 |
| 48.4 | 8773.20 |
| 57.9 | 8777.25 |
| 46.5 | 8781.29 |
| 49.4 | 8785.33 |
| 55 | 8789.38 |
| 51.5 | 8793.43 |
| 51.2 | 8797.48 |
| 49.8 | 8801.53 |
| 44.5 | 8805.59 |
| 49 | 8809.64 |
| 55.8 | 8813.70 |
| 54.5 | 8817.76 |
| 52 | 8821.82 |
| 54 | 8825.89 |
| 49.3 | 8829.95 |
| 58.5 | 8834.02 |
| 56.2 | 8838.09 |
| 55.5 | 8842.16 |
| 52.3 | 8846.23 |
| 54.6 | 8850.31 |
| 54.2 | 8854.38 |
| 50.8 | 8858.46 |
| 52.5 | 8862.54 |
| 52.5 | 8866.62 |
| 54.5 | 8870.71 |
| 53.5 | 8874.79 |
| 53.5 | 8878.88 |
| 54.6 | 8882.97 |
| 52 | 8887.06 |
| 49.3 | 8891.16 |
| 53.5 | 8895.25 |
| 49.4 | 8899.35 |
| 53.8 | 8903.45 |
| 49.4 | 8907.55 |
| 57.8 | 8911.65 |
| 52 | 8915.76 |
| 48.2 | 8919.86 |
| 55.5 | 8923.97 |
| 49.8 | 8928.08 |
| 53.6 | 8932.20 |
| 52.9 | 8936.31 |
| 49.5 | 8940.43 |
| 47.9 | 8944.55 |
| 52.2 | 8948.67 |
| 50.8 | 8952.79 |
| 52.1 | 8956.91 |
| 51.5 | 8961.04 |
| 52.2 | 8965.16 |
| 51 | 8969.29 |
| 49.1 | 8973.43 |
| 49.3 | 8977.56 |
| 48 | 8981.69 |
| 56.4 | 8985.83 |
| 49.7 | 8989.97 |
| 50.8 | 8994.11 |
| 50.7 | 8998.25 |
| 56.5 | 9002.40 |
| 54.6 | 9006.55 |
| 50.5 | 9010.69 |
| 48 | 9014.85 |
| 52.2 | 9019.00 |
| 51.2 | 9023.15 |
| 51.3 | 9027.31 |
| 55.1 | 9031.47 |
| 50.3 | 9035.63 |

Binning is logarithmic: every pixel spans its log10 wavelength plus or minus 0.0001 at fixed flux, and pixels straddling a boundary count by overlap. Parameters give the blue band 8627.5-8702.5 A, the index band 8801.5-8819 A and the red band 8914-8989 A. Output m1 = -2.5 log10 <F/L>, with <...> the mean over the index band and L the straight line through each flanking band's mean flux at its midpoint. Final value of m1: 0.02 mag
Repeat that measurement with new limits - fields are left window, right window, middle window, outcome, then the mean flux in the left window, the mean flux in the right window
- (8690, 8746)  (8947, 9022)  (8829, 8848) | -0.05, 52.5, 51.4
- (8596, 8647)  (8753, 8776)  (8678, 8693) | 0.02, 54.6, 51.9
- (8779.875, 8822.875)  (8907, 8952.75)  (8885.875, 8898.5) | 0.00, 50.9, 51.7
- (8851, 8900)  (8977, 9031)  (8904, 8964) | 0.01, 52.7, 51.6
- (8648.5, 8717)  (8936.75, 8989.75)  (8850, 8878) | -0.05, 51.1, 50.9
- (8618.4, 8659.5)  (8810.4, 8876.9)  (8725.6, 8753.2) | 0.03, 54.6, 53.7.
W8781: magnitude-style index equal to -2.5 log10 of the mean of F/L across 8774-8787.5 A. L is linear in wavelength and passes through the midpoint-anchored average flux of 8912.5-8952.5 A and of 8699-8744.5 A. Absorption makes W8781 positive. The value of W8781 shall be 0.028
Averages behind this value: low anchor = 52.7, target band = 51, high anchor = 51.5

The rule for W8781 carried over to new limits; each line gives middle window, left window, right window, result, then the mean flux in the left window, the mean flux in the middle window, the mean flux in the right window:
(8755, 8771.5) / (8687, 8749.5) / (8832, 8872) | 0.015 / 52.2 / 52.1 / 54.2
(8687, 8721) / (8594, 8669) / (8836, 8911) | 0.029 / 53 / 51.6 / 53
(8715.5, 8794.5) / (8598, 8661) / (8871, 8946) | 0.011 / 53.8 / 52.5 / 52.1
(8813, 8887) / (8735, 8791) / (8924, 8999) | -0.044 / 52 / 53.7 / 51.1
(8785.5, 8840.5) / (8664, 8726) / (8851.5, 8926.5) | 0.002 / 52.1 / 52.3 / 52.6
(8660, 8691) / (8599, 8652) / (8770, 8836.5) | 0.080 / 54.4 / 49.8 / 51.7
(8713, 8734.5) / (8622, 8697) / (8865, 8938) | -0.028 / 52.3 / 53.7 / 52.5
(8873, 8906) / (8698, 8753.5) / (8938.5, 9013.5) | -0.014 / 52.7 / 52.4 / 51.2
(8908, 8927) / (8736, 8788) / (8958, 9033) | -0.025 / 51.9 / 52.9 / 51.5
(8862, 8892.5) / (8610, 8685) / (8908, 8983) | -0.025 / 52.9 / 52.9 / 51.3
